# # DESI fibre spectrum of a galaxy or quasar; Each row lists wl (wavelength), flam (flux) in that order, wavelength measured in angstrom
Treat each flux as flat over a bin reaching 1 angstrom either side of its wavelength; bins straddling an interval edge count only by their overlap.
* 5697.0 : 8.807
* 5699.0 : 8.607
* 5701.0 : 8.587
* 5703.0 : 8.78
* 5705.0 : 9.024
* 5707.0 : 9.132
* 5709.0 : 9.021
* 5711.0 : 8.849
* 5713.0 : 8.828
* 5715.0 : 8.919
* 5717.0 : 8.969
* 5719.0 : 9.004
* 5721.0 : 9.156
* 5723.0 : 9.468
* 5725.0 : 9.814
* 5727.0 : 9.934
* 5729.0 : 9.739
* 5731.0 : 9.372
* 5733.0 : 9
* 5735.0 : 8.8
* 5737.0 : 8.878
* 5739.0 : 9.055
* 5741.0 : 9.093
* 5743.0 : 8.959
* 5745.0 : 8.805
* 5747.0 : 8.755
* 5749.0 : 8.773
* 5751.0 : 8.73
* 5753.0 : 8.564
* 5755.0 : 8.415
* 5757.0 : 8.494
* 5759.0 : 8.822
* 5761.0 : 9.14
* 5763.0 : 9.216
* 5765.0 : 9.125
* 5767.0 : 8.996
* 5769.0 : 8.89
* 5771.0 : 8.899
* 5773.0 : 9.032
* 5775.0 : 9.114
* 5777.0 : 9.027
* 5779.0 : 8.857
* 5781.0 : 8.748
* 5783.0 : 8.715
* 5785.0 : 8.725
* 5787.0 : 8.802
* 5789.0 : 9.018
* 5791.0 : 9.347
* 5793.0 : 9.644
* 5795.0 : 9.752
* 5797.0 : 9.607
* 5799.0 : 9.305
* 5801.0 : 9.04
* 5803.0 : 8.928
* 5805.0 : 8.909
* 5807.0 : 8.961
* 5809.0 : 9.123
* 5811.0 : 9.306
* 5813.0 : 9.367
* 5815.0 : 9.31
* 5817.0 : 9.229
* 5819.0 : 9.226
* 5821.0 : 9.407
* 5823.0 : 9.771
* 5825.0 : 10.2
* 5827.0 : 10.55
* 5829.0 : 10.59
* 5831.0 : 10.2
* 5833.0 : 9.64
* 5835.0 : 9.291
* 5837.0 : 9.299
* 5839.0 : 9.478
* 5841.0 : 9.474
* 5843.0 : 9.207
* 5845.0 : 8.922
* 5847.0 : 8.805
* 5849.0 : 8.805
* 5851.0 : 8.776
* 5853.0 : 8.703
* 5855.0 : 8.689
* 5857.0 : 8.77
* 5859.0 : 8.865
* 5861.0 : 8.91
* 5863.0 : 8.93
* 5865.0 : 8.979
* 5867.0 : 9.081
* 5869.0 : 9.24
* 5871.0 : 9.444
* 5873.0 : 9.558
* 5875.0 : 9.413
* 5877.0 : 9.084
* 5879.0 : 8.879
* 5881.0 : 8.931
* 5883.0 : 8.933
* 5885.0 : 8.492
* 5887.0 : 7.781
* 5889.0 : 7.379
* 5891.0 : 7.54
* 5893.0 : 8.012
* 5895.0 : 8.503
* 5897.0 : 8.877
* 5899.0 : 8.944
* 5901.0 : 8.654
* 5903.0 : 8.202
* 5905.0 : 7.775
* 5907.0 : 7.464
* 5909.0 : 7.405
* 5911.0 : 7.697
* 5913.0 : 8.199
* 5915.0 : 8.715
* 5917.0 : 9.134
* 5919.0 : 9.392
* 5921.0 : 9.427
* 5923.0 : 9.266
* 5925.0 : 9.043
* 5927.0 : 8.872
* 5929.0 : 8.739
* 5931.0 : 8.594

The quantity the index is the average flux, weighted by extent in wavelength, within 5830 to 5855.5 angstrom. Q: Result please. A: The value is 9.19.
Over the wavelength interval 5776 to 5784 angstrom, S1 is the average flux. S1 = 8.84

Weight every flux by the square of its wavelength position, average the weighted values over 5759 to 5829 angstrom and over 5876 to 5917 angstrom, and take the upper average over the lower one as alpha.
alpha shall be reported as 0.93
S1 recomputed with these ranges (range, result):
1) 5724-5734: 9.57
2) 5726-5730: 9.84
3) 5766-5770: 8.94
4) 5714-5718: 8.94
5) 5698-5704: 8.66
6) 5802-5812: 9.05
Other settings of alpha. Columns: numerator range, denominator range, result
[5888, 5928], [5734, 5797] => 0.99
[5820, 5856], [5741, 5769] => 1.10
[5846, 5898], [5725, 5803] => 1.00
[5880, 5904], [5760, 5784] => 0.97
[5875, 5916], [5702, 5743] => 0.96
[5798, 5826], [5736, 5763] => 1.08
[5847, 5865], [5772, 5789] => 1.02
